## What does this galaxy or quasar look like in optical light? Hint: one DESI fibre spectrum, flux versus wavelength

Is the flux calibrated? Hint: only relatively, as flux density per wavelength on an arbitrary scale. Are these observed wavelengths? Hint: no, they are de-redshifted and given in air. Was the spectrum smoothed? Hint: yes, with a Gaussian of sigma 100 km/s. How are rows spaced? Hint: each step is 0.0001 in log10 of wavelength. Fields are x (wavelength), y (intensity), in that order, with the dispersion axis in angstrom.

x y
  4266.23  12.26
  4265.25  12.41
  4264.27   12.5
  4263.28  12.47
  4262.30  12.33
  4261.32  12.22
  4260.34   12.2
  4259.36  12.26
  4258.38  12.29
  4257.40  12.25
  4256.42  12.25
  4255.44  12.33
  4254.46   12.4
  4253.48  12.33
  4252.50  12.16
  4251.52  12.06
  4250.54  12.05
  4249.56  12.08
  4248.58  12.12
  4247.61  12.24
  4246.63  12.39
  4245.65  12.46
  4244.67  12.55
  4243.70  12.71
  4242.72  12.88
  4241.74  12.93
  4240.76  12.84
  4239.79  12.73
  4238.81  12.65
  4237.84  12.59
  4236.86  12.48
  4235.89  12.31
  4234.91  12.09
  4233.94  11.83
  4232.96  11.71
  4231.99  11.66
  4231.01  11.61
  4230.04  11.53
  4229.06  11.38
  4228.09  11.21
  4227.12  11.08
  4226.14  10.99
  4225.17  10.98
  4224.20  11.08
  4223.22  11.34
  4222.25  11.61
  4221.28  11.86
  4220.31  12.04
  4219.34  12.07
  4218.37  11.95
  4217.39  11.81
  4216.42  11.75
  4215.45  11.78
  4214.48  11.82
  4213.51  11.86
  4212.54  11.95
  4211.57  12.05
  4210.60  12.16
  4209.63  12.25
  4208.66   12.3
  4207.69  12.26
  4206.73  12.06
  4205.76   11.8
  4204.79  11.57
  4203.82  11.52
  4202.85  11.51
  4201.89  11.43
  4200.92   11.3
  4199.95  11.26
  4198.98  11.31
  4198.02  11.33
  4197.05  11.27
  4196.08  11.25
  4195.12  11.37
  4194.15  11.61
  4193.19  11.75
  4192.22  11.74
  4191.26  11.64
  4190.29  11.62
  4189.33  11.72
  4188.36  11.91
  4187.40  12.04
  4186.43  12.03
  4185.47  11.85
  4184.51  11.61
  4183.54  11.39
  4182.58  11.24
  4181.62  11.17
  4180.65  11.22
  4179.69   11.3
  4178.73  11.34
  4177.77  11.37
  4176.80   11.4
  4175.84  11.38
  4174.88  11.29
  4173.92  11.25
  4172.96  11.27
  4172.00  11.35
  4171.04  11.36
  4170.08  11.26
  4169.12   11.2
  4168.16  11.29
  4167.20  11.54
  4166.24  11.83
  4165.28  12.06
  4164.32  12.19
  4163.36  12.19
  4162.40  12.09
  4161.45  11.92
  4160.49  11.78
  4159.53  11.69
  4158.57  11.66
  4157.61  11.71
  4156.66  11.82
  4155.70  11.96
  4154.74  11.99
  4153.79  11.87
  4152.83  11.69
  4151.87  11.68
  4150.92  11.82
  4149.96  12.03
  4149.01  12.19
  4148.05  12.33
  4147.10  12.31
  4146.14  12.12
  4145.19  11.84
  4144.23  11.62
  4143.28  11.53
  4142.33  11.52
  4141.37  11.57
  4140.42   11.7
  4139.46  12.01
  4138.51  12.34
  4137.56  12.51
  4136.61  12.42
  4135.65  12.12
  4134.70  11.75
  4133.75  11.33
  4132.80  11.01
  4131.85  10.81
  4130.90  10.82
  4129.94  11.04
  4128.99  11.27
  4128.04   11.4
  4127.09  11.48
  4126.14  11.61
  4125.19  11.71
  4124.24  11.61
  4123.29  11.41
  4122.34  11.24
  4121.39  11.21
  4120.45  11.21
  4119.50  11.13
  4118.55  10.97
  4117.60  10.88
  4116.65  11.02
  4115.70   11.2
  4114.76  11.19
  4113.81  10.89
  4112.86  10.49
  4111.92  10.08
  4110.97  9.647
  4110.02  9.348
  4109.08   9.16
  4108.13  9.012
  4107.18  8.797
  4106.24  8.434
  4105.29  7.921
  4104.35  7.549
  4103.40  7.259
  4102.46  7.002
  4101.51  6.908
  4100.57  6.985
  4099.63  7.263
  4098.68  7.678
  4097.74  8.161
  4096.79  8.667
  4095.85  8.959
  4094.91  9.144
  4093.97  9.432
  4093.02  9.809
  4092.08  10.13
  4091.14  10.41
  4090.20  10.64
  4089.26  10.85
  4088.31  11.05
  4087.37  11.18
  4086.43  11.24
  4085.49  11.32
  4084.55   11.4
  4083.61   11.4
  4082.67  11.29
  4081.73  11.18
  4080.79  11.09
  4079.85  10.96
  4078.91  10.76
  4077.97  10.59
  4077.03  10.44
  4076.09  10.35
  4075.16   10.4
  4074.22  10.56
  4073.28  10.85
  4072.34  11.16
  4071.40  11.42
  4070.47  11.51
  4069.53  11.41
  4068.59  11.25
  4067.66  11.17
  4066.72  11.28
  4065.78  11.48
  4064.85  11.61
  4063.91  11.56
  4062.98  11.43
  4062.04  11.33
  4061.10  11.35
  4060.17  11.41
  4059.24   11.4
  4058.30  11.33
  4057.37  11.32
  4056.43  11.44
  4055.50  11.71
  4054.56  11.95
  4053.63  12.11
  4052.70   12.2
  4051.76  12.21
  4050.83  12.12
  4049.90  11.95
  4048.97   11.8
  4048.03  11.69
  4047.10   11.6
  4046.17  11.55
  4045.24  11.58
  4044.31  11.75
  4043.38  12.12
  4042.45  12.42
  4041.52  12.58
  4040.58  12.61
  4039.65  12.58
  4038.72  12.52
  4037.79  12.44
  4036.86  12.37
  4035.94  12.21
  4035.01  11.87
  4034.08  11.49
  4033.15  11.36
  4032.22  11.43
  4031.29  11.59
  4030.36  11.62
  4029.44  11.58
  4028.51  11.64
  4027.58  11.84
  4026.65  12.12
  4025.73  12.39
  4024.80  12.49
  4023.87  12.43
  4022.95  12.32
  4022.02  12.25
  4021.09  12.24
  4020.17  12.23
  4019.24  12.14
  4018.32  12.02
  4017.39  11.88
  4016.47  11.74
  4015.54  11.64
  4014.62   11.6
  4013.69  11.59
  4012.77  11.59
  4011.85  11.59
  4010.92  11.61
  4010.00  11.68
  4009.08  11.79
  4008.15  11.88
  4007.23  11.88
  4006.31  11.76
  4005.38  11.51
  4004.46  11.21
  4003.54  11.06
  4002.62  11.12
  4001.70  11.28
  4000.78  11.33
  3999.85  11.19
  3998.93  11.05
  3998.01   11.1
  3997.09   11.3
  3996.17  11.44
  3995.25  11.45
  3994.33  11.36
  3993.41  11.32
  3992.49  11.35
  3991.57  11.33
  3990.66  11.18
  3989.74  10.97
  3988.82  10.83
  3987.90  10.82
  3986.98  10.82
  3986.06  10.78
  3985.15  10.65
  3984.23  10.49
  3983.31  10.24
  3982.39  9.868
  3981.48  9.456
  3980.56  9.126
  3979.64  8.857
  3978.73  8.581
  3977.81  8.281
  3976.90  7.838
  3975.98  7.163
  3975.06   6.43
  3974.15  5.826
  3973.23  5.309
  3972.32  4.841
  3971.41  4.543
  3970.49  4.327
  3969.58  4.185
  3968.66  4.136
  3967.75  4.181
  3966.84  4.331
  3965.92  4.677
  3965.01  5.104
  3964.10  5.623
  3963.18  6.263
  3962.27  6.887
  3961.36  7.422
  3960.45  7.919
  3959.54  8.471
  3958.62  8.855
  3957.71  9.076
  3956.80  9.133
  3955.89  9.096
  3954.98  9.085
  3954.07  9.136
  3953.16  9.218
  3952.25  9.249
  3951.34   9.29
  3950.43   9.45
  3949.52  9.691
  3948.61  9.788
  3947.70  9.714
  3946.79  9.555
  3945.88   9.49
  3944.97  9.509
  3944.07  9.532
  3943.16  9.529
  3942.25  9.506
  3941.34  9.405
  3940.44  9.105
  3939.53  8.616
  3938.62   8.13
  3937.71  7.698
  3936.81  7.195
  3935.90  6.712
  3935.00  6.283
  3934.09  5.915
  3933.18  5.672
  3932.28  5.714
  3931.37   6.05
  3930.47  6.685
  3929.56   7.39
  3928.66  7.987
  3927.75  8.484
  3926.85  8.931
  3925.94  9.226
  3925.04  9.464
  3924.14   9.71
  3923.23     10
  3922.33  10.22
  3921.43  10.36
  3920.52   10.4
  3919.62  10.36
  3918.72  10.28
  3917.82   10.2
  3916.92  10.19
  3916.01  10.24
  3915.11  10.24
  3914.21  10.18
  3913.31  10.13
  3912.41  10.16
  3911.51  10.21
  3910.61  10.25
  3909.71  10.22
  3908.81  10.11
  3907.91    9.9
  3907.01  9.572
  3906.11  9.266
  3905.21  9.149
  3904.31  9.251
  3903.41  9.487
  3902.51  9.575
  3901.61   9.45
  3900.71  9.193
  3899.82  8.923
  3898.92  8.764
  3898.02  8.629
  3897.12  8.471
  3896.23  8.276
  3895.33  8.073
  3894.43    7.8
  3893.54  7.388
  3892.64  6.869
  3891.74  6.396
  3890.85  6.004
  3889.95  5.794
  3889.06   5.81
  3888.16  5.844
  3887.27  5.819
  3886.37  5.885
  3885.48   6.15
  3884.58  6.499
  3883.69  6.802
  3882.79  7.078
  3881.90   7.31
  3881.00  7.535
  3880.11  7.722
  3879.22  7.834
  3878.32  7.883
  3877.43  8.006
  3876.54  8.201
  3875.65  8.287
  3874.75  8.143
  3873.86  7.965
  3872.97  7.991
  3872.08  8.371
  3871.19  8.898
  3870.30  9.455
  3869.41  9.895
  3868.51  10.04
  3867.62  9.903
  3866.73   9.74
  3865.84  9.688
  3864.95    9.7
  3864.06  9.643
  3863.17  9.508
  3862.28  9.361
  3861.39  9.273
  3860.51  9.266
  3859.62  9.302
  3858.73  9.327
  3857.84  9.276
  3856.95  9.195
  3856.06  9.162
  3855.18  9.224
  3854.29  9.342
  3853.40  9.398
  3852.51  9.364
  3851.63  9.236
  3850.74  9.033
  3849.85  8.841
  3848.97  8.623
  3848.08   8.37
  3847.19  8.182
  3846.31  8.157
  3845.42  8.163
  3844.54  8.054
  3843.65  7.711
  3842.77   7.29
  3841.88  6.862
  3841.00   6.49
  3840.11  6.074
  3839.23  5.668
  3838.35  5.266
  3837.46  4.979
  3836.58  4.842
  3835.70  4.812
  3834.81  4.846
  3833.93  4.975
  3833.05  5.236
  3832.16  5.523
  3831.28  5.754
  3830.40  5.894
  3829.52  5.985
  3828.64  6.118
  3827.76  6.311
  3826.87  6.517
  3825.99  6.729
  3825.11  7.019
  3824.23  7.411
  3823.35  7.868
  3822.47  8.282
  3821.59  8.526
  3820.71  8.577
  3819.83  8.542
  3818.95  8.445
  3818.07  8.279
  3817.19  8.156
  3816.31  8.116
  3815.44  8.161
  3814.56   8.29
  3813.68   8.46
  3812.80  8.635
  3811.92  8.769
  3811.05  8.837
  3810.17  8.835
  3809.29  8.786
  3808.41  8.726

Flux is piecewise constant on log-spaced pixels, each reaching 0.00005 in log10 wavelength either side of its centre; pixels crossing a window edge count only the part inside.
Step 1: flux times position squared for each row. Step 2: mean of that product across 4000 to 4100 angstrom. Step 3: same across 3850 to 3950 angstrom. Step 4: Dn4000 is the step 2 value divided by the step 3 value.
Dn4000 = 1.4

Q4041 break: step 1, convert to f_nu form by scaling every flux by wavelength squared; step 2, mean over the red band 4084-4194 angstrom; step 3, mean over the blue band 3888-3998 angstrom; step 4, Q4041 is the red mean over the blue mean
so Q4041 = 1.40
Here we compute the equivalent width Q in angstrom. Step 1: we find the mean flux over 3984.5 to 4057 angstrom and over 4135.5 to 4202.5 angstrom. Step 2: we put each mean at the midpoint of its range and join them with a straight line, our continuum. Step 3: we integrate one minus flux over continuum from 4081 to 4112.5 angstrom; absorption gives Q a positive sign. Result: 6.2 angstrom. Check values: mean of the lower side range 11.7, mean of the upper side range 11.7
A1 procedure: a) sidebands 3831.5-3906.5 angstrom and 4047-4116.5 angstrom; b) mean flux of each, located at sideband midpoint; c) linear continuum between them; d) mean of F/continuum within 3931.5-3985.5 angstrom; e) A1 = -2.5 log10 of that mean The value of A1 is 0.16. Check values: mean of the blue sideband 7.94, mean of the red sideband 10.4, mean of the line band 7.77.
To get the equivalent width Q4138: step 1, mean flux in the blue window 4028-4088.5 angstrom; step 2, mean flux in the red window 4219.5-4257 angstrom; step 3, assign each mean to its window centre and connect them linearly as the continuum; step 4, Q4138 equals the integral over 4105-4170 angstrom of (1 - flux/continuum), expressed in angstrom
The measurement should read 2.4 angstrom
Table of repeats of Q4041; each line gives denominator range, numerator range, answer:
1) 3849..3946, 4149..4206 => 1.54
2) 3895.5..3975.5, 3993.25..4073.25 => 1.48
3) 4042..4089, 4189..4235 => 1.10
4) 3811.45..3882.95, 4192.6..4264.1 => 1.82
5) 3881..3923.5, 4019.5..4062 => 1.48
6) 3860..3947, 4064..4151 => 1.38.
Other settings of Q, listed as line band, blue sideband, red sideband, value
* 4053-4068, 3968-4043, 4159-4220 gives -0.74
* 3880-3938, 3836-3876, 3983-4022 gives 7.19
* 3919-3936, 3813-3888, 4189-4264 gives 0.80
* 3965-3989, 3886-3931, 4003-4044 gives 7.28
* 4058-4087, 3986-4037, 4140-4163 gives 1.38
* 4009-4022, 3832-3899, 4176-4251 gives -3.13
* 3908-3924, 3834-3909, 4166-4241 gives -3.06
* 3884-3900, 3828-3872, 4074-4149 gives 2.52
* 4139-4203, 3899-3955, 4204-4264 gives -1.15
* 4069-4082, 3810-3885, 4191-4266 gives -0.72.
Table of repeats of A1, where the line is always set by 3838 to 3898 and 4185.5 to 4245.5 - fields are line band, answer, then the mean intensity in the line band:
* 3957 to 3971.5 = 0.44 mag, 6.09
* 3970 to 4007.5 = -0.04 mag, 9.78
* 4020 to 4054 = -0.21 mag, 12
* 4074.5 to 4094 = -0.04 mag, 10.8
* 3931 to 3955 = 0.06 mag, 8.45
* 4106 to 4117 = 0.08 mag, 9.96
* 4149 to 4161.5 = -0.06 mag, 11.8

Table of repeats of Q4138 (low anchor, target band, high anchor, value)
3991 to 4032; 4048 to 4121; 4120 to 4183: 7.43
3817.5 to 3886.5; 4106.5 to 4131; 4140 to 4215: 0.56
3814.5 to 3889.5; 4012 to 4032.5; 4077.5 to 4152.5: -4.97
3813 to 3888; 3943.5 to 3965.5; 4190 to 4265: 0.83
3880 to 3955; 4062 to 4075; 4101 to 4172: -1.21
